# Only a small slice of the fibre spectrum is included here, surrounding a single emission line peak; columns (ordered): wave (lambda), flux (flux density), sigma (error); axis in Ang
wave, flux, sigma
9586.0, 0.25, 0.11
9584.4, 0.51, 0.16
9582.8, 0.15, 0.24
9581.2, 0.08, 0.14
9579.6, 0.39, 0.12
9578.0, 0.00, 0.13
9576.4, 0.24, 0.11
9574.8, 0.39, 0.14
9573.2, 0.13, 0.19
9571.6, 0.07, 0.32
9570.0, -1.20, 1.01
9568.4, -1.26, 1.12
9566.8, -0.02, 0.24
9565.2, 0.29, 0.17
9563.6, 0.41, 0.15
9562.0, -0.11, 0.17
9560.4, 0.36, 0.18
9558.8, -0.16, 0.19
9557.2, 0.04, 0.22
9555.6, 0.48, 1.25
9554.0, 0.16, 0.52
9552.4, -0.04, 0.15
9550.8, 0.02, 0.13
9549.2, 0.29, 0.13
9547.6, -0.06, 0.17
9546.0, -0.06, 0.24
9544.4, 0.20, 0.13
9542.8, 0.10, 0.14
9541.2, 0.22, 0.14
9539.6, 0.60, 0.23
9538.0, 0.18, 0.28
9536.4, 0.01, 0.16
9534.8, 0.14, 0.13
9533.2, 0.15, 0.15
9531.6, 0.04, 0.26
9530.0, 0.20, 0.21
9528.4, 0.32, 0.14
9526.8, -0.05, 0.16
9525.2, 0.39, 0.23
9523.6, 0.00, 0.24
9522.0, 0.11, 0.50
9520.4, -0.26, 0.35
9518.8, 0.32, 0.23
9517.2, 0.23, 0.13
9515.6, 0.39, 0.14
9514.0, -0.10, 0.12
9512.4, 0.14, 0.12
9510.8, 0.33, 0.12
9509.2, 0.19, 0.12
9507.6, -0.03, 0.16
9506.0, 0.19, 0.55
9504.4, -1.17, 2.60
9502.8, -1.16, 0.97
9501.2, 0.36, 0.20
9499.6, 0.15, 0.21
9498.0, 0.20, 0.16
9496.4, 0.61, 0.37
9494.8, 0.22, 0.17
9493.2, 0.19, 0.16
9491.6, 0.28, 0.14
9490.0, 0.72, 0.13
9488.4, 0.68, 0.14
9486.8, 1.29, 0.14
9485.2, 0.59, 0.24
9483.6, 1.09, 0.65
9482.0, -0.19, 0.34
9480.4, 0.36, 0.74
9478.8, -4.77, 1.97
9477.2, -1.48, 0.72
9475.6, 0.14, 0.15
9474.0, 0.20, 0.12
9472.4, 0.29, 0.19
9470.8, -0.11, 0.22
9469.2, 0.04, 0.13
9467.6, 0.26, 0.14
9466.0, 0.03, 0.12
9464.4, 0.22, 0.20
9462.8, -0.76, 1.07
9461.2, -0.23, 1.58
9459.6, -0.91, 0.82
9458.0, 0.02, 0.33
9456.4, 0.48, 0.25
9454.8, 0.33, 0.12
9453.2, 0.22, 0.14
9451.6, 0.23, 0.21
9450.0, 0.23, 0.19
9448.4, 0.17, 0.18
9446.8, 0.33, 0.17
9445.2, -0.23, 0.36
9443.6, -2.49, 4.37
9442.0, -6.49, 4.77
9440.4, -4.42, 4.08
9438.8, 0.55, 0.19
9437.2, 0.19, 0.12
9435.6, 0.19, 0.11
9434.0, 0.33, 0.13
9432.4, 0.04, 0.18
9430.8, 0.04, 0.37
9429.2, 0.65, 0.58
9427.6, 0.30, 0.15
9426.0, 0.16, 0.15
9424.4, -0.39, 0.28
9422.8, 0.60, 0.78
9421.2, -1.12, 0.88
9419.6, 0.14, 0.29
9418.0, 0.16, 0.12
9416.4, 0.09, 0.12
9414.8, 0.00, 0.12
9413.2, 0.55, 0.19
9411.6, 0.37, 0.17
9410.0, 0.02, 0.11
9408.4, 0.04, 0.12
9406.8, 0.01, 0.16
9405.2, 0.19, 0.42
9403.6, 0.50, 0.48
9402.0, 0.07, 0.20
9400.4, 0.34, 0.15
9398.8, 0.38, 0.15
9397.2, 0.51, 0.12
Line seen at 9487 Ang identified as [O III]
